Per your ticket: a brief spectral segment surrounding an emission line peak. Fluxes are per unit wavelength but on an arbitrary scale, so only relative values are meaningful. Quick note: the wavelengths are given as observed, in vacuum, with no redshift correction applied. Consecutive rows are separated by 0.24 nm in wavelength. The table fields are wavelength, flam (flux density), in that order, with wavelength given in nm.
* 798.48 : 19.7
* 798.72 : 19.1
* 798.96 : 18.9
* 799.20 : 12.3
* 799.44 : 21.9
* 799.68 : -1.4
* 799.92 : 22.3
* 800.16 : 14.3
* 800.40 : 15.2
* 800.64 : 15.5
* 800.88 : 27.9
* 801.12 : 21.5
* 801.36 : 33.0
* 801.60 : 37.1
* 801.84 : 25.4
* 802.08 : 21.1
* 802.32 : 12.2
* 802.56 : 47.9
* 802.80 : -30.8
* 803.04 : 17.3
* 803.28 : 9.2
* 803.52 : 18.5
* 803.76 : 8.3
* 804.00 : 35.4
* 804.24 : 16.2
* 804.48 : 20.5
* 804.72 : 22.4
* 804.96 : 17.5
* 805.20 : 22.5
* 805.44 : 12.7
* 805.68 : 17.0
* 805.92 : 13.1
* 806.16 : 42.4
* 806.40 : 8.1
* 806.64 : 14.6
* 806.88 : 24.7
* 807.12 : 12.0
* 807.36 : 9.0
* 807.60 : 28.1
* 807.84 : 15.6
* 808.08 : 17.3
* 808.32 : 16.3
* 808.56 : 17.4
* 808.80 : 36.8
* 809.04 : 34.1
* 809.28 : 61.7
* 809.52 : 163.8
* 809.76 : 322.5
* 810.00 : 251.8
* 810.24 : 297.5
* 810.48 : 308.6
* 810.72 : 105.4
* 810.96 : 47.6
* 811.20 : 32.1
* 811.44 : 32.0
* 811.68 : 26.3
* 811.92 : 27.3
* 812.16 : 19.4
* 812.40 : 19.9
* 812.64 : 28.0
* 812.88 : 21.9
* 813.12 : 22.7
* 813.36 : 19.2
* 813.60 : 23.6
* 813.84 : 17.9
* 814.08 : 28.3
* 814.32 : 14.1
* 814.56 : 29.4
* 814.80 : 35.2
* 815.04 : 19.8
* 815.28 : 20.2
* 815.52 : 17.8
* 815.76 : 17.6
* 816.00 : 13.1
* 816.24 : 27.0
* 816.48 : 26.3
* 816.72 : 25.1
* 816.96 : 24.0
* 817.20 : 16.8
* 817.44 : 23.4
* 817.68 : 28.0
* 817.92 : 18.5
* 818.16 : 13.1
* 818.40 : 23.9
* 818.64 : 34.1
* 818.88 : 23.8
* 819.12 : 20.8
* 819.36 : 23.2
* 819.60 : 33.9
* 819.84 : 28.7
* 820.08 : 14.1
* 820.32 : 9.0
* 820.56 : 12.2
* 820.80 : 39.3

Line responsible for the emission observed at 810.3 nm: [O II] 3727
